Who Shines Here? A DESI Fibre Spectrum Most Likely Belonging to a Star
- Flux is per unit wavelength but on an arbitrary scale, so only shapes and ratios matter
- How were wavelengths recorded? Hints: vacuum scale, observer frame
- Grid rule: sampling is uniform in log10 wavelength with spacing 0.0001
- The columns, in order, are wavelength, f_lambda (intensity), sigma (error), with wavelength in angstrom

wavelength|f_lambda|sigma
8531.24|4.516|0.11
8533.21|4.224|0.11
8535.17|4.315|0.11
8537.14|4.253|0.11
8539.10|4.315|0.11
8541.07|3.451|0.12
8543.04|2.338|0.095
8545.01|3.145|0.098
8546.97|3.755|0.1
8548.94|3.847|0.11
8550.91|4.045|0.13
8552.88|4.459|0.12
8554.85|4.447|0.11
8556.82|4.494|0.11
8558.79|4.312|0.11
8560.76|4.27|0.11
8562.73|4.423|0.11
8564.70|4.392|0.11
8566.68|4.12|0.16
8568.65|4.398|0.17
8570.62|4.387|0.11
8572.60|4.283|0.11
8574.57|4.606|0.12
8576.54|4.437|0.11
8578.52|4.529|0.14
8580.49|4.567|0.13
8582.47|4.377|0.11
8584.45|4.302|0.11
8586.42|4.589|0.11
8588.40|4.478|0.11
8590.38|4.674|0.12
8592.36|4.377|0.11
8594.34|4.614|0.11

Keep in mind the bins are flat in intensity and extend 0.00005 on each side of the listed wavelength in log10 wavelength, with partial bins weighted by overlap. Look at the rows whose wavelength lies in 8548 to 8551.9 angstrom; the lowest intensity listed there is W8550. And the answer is 3.847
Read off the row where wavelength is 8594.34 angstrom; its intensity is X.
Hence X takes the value 4.614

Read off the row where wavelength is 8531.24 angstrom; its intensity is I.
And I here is 4.516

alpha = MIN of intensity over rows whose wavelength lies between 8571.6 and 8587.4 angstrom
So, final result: 4.283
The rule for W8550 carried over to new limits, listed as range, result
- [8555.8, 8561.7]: 4.27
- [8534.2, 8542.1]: 3.451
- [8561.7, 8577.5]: 4.12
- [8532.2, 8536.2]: 4.224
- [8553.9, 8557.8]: 4.447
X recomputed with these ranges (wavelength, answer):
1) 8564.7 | 4.392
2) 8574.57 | 4.606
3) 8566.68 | 4.12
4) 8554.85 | 4.447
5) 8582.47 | 4.377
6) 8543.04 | 2.338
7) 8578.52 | 4.529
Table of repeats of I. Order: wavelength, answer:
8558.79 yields 4.312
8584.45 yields 4.302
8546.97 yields 3.755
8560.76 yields 4.27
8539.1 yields 4.315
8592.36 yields 4.377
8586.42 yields 4.589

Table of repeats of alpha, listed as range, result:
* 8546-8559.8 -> 3.755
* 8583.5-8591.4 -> 4.302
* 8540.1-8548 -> 2.338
